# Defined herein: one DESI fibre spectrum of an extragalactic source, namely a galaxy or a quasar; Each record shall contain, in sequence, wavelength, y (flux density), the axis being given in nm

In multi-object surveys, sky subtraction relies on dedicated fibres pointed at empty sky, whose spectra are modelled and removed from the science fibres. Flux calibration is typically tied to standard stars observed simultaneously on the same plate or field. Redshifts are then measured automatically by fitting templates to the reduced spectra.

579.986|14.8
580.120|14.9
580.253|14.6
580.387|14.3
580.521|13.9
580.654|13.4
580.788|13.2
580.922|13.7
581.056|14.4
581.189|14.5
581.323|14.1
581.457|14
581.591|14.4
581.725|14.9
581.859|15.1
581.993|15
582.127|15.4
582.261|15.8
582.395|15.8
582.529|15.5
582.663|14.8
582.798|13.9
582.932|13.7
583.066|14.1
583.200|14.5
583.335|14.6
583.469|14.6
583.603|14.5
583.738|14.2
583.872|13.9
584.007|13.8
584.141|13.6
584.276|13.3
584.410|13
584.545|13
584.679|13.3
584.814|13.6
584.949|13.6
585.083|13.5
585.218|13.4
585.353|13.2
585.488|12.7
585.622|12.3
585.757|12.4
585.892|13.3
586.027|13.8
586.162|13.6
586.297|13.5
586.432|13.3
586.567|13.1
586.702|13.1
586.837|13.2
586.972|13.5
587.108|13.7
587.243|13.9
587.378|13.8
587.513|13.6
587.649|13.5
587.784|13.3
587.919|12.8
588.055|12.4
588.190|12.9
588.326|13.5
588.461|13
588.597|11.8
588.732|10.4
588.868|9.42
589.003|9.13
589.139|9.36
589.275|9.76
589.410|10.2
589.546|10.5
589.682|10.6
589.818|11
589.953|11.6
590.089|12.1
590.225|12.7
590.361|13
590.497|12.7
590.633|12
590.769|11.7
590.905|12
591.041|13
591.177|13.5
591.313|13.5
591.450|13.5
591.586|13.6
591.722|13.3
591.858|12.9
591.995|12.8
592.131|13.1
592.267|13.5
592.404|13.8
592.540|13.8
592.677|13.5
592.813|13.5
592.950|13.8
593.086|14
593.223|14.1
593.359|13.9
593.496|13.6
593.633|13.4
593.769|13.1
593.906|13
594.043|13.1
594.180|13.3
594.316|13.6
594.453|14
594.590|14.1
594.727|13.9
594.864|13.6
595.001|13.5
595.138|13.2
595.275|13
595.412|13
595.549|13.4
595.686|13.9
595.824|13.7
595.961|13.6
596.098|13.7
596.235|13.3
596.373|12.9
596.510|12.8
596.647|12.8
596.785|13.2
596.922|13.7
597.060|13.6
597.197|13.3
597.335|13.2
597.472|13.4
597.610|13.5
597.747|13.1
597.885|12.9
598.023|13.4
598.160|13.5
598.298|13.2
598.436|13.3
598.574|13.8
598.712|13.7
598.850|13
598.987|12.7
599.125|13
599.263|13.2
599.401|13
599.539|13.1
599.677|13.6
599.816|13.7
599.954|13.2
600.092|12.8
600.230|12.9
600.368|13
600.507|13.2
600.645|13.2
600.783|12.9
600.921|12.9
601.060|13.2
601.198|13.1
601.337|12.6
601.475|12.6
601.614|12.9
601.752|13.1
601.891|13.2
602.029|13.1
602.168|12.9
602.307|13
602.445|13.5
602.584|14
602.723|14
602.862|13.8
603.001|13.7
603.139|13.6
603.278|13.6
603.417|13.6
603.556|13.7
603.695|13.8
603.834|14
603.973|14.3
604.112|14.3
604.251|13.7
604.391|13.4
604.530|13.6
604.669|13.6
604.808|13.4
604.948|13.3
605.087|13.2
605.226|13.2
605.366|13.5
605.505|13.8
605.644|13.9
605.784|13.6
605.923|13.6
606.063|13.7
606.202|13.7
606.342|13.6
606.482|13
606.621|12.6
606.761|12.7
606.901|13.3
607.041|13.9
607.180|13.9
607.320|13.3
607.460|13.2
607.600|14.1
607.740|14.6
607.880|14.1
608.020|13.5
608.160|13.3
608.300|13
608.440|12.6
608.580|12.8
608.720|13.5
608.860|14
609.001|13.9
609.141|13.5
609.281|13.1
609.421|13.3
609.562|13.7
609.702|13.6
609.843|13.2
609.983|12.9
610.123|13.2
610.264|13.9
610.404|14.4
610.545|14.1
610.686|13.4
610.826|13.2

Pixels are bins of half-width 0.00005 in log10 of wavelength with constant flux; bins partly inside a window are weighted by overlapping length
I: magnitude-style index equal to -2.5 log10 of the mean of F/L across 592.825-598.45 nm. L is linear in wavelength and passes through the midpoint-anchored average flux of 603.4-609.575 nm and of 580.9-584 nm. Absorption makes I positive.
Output 0.05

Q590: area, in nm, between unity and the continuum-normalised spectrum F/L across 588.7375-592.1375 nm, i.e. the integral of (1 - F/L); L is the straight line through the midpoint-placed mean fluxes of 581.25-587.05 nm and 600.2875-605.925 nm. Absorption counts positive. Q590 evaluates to 0.472 nm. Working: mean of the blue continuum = 13.9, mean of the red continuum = 13.4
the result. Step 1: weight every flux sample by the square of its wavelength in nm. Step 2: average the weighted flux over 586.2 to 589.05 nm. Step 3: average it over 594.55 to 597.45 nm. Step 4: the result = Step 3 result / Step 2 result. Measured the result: 1.08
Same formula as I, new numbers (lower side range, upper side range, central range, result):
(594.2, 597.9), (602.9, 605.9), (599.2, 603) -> 0.03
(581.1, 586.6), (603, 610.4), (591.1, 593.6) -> 0.02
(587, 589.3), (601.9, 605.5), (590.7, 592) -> -0.04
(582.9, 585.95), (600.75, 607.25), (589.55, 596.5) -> 0.03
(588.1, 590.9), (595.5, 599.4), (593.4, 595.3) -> -0.08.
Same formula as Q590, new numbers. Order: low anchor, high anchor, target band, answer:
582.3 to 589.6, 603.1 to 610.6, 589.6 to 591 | 0.13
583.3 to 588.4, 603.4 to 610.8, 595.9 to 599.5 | 0.06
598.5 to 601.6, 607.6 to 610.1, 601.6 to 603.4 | -0.03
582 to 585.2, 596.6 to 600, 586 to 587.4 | 0.05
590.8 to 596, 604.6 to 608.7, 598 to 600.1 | 0.03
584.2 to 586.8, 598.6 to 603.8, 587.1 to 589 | 0.09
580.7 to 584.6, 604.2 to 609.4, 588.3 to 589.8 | 0.37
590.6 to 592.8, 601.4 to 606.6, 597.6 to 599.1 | 0.01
